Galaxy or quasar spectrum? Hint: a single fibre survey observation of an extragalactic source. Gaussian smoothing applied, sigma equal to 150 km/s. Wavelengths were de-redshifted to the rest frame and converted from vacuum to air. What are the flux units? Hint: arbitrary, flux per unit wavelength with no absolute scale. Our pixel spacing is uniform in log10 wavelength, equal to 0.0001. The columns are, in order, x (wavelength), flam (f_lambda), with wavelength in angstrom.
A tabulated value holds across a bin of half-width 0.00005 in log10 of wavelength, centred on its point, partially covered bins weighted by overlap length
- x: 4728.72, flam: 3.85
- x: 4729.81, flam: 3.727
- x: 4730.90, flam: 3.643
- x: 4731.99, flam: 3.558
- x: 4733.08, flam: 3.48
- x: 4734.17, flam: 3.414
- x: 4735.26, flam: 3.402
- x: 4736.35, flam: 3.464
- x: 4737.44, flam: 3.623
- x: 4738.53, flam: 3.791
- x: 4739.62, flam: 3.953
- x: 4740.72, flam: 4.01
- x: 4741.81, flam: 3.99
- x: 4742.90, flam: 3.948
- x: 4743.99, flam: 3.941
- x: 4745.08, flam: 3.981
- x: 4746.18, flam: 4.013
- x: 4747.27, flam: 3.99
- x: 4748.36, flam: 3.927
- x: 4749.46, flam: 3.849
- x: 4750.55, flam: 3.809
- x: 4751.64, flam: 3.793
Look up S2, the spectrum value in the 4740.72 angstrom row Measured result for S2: 4.01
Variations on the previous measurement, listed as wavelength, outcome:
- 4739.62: 3.953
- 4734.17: 3.414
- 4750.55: 3.809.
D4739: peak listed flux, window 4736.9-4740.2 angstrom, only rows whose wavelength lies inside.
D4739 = 3.953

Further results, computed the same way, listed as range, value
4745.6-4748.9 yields 4.013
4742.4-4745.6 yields 3.981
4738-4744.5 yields 4.01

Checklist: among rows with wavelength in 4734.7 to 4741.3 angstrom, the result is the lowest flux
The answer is 3.402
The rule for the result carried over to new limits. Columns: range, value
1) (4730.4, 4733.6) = 3.48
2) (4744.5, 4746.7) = 3.981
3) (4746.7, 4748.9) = 3.927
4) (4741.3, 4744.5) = 3.941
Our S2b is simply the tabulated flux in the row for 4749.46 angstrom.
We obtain 3.849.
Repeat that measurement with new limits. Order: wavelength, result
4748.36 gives 3.927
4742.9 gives 3.948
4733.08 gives 3.48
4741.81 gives 3.99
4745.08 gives 3.981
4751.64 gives 3.793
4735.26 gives 3.402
